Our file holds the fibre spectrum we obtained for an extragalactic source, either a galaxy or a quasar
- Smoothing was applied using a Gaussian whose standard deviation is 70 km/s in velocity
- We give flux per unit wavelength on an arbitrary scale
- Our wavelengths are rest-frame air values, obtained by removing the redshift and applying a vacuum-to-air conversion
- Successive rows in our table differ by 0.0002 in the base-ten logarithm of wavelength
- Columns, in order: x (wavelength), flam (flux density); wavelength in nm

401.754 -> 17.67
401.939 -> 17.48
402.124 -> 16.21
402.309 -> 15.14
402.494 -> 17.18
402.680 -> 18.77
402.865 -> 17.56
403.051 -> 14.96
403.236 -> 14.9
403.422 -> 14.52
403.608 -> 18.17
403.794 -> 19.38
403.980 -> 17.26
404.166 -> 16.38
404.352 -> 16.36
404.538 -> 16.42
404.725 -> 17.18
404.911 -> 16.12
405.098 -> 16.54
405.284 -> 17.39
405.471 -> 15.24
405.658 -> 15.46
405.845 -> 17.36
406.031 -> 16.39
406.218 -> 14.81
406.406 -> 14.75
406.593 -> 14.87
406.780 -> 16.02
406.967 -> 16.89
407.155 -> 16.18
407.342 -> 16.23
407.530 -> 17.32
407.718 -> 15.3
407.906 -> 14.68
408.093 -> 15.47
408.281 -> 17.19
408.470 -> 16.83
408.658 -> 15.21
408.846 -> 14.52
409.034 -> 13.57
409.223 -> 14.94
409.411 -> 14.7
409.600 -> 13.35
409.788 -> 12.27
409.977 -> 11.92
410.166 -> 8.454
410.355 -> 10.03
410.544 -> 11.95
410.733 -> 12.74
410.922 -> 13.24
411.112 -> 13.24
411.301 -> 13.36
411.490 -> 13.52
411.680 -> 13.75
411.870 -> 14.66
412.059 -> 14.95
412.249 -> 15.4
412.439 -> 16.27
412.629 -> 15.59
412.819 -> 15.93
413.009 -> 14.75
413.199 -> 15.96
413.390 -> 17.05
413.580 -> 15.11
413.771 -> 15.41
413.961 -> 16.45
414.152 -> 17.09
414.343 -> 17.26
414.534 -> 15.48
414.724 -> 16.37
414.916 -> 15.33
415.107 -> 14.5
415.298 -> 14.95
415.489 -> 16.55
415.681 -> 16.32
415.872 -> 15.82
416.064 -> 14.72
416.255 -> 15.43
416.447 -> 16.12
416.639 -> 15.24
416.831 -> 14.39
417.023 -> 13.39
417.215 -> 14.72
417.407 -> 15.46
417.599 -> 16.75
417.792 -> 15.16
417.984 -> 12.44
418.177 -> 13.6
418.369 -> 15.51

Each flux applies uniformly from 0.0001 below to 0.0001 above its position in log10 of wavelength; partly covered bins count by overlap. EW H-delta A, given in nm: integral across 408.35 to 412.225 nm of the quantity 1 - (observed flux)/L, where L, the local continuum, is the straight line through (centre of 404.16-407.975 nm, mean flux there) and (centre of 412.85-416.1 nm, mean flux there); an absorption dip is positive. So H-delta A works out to 0.619 nm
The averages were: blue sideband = 16.1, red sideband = 15.9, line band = 13.4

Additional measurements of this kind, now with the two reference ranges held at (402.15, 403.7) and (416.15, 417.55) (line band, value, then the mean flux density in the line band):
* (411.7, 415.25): -0.079 nm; 15.7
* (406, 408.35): 0.022 nm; 15.8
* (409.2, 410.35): 0.254 nm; 12.3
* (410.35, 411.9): 0.253 nm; 13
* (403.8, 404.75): -0.039 nm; 16.9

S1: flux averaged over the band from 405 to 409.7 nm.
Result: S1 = 15.6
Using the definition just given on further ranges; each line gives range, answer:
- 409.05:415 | 14.4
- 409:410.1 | 13.3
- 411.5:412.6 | 14.9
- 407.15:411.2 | 14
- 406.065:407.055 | 15.5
